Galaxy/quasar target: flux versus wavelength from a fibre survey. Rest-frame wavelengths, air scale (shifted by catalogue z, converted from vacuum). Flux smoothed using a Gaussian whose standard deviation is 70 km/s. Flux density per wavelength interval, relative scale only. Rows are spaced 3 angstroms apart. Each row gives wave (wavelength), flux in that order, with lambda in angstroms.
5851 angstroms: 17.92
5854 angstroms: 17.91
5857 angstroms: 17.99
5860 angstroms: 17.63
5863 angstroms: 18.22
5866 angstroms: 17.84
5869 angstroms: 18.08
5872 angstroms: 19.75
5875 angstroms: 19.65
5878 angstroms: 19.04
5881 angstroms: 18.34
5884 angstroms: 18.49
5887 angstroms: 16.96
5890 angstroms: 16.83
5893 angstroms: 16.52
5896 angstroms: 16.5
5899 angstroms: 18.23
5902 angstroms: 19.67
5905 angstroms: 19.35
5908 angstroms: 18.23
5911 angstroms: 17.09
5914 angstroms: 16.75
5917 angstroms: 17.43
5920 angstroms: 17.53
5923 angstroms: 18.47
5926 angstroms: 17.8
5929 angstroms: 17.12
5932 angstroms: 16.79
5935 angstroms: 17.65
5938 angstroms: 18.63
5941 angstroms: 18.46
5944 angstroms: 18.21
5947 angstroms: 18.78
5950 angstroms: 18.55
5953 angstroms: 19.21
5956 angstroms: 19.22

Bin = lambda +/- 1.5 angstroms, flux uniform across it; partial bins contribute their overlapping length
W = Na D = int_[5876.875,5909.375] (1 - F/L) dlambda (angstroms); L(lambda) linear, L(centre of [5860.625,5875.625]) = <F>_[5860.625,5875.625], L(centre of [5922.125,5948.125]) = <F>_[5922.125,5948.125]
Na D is 0.6 angstroms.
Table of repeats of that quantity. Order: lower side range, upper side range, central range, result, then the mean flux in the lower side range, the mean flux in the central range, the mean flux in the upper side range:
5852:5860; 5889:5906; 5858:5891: -0.76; 17.9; 18.3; 17.8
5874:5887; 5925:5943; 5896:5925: 0.23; 18.6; 18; 17.8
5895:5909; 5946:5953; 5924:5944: 0.94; 18.5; 17.8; 18.8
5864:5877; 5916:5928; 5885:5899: 1.11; 18.8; 16.9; 17.8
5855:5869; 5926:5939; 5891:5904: -0.02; 17.9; 17.8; 17.5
